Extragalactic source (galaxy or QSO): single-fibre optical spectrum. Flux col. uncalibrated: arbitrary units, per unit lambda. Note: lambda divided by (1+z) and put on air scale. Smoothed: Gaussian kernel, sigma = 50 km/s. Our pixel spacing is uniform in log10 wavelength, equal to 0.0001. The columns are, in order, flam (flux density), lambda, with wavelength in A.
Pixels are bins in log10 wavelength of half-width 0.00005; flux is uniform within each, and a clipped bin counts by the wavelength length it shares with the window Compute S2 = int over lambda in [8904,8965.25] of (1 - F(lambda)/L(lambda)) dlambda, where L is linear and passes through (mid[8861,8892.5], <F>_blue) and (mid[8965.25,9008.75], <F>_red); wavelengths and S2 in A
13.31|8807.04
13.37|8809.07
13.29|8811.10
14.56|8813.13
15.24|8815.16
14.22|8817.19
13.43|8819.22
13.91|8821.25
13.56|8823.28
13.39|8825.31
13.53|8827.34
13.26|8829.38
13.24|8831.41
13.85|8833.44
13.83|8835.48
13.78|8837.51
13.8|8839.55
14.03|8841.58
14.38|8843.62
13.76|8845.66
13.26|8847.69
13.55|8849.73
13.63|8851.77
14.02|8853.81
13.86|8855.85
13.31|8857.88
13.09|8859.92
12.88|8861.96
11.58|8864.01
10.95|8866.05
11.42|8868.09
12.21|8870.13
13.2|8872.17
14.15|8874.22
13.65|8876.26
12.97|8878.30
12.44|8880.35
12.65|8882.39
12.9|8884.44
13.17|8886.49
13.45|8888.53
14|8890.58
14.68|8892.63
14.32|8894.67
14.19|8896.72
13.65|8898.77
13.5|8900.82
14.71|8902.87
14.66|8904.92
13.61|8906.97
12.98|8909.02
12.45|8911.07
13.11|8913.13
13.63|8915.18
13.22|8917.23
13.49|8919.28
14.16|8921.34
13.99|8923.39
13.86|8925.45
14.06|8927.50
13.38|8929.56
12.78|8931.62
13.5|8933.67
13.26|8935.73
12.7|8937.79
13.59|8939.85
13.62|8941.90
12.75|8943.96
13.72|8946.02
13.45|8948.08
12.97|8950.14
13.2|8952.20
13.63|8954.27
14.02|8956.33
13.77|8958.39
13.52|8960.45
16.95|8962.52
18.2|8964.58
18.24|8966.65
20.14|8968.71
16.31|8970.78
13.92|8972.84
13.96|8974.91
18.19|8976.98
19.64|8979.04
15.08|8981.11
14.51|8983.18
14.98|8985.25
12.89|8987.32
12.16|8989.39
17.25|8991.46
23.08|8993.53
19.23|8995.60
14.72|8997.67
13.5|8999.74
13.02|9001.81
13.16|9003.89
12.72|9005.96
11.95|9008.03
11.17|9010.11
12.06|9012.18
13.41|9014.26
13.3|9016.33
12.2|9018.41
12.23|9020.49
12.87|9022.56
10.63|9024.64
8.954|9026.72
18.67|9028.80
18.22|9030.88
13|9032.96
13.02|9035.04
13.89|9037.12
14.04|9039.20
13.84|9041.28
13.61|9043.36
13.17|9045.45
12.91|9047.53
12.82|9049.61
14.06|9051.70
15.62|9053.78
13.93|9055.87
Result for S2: 2.64 A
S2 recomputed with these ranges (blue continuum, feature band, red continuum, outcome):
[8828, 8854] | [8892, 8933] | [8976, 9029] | 0.7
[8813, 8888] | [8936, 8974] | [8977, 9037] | -1.9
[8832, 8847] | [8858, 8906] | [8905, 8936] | 1.5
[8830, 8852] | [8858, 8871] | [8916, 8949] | 1.5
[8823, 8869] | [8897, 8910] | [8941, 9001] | 0.4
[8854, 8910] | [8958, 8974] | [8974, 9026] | -2.8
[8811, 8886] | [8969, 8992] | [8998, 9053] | -3.9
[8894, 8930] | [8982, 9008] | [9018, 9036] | -2.9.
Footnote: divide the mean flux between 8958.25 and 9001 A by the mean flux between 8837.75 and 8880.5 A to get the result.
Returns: 1.23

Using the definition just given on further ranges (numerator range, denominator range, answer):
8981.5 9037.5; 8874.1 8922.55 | 1.03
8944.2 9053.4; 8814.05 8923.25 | 1.07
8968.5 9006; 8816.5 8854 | 1.15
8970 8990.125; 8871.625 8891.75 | 1.15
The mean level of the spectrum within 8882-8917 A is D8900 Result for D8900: 13.6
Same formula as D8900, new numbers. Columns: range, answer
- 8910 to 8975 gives 14.2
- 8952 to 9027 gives 14.6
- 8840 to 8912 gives 13.4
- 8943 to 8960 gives 13.4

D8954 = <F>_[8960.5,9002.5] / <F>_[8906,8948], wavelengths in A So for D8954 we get 1.21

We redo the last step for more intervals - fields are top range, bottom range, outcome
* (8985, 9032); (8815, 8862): 1.02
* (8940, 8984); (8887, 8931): 1.11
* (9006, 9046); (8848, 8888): 1.02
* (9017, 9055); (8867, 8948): 1.01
